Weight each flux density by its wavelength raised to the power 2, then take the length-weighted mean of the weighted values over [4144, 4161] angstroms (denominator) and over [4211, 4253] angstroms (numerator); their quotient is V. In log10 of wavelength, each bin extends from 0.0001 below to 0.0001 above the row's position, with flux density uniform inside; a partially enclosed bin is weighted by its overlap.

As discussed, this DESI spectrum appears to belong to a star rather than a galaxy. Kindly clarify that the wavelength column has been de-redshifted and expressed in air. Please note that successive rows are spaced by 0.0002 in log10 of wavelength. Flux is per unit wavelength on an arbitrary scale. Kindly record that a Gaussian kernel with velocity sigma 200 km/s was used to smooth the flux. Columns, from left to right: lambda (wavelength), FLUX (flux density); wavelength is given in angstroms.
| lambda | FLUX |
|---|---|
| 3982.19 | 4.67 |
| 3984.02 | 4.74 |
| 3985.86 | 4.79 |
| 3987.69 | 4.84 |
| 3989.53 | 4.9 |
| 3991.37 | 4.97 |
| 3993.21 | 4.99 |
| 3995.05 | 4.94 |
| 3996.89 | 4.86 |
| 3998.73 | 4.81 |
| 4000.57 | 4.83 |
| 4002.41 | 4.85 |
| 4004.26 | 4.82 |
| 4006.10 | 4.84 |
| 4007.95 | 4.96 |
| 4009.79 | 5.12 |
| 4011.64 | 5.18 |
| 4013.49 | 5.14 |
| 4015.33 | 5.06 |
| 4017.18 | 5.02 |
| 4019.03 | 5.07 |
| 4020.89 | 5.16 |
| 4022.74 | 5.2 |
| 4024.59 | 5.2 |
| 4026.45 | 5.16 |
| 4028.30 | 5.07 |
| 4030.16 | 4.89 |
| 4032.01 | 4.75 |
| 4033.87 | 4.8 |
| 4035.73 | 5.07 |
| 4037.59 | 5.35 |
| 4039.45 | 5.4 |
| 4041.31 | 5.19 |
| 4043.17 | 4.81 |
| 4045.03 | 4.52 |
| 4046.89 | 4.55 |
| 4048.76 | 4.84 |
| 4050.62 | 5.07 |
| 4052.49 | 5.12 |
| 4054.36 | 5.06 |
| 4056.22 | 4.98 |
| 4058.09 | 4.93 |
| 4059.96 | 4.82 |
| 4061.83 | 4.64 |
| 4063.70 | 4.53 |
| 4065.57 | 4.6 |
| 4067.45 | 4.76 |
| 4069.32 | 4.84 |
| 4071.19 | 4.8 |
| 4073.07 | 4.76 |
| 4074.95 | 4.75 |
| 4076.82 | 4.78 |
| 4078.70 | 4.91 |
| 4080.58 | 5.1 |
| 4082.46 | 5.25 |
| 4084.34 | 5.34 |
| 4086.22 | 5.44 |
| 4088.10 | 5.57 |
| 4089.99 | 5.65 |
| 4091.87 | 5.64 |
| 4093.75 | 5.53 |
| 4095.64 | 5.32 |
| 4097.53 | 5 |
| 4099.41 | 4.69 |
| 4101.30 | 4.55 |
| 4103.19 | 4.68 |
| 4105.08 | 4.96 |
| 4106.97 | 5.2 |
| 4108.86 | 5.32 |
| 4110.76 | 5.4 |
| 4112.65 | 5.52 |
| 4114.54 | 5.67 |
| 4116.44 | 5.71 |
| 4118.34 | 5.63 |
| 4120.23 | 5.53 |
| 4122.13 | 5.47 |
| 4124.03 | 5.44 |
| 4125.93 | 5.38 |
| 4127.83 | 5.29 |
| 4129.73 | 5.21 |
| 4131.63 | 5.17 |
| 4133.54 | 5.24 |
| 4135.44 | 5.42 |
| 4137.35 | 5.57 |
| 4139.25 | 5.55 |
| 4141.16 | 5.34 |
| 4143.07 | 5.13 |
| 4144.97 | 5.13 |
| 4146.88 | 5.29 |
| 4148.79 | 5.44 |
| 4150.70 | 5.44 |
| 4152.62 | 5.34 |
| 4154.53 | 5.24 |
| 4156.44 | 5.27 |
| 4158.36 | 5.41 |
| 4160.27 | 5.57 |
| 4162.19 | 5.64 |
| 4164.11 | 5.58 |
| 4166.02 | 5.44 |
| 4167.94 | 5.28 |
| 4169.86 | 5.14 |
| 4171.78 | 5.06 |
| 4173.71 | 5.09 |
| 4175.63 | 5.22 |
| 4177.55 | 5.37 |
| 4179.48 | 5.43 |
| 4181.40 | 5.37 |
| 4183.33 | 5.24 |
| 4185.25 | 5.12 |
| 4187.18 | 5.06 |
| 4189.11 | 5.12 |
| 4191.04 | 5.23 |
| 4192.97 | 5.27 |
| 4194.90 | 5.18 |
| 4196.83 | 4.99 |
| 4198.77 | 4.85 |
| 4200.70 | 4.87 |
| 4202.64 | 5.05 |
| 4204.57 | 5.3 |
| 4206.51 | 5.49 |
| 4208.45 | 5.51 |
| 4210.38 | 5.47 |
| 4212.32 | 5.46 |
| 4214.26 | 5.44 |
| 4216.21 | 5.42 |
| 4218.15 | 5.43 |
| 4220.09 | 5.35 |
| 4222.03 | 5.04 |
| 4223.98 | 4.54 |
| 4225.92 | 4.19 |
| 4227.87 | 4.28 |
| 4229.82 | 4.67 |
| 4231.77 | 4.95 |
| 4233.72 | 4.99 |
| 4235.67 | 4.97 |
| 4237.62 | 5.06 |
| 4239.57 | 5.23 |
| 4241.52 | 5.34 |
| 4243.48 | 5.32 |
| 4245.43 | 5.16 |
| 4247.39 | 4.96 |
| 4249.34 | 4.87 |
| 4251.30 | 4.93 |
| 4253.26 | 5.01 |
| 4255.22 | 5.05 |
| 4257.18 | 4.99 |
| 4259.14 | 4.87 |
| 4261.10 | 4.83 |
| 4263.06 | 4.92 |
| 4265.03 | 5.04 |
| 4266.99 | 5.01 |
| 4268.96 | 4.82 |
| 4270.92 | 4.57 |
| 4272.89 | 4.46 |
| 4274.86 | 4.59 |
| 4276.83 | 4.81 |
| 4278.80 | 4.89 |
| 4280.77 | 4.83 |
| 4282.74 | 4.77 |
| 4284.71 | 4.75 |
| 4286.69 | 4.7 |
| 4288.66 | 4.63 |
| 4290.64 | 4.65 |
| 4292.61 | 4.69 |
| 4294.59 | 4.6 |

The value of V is 1.0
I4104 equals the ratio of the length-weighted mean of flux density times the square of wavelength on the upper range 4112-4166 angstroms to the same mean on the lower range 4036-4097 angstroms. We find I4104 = 1.1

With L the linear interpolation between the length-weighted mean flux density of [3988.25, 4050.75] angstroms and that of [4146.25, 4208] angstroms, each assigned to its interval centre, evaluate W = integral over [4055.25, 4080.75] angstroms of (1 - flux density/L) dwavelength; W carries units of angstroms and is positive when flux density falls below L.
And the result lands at 1.4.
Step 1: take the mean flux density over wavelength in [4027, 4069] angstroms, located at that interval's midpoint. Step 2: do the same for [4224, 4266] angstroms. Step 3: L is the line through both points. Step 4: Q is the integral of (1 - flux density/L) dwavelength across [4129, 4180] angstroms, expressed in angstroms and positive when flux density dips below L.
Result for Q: -4.4 angstroms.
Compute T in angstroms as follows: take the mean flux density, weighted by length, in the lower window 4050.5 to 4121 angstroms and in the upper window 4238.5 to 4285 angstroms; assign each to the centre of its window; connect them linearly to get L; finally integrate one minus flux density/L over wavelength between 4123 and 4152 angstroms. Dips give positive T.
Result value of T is -1.6 angstroms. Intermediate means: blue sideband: 5.11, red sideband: 4.92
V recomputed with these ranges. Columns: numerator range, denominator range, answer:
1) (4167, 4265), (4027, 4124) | 1.07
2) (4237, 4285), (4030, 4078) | 1.12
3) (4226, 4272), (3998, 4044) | 1.09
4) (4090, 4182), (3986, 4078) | 1.14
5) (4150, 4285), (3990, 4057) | 1.12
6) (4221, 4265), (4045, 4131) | 1.04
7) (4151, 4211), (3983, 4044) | 1.14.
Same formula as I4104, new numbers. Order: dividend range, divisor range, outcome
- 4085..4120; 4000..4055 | 1.10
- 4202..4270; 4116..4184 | 0.98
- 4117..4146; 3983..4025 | 1.15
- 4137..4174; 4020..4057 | 1.13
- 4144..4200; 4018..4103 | 1.11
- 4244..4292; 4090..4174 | 0.97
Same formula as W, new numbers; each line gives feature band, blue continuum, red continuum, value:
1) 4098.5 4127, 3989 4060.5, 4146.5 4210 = -0.7 angstroms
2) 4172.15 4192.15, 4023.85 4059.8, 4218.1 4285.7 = -1.2 angstroms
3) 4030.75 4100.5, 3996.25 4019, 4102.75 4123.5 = 2.6 angstroms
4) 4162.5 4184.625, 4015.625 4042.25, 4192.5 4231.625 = -0.9 angstroms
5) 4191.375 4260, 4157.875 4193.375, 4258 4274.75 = -0.7 angstroms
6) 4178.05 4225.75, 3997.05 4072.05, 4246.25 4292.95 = -3.4 angstroms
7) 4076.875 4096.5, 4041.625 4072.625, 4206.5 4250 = -2.0 angstroms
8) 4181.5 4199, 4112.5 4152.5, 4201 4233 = 0.2 angstroms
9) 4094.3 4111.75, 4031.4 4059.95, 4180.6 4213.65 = 0.1 angstroms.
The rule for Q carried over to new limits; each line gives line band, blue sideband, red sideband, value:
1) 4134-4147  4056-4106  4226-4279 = -1.0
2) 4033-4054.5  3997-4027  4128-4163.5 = 0.5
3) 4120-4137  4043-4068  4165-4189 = -1.0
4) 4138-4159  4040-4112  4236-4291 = -1.5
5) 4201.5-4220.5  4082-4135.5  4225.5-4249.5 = -1.4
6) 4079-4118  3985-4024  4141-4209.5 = -1.1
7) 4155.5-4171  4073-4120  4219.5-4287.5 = -1.0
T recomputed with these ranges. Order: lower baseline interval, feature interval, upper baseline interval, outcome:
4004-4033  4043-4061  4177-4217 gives 0.75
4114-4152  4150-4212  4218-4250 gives -1.02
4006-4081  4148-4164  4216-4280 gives -1.61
